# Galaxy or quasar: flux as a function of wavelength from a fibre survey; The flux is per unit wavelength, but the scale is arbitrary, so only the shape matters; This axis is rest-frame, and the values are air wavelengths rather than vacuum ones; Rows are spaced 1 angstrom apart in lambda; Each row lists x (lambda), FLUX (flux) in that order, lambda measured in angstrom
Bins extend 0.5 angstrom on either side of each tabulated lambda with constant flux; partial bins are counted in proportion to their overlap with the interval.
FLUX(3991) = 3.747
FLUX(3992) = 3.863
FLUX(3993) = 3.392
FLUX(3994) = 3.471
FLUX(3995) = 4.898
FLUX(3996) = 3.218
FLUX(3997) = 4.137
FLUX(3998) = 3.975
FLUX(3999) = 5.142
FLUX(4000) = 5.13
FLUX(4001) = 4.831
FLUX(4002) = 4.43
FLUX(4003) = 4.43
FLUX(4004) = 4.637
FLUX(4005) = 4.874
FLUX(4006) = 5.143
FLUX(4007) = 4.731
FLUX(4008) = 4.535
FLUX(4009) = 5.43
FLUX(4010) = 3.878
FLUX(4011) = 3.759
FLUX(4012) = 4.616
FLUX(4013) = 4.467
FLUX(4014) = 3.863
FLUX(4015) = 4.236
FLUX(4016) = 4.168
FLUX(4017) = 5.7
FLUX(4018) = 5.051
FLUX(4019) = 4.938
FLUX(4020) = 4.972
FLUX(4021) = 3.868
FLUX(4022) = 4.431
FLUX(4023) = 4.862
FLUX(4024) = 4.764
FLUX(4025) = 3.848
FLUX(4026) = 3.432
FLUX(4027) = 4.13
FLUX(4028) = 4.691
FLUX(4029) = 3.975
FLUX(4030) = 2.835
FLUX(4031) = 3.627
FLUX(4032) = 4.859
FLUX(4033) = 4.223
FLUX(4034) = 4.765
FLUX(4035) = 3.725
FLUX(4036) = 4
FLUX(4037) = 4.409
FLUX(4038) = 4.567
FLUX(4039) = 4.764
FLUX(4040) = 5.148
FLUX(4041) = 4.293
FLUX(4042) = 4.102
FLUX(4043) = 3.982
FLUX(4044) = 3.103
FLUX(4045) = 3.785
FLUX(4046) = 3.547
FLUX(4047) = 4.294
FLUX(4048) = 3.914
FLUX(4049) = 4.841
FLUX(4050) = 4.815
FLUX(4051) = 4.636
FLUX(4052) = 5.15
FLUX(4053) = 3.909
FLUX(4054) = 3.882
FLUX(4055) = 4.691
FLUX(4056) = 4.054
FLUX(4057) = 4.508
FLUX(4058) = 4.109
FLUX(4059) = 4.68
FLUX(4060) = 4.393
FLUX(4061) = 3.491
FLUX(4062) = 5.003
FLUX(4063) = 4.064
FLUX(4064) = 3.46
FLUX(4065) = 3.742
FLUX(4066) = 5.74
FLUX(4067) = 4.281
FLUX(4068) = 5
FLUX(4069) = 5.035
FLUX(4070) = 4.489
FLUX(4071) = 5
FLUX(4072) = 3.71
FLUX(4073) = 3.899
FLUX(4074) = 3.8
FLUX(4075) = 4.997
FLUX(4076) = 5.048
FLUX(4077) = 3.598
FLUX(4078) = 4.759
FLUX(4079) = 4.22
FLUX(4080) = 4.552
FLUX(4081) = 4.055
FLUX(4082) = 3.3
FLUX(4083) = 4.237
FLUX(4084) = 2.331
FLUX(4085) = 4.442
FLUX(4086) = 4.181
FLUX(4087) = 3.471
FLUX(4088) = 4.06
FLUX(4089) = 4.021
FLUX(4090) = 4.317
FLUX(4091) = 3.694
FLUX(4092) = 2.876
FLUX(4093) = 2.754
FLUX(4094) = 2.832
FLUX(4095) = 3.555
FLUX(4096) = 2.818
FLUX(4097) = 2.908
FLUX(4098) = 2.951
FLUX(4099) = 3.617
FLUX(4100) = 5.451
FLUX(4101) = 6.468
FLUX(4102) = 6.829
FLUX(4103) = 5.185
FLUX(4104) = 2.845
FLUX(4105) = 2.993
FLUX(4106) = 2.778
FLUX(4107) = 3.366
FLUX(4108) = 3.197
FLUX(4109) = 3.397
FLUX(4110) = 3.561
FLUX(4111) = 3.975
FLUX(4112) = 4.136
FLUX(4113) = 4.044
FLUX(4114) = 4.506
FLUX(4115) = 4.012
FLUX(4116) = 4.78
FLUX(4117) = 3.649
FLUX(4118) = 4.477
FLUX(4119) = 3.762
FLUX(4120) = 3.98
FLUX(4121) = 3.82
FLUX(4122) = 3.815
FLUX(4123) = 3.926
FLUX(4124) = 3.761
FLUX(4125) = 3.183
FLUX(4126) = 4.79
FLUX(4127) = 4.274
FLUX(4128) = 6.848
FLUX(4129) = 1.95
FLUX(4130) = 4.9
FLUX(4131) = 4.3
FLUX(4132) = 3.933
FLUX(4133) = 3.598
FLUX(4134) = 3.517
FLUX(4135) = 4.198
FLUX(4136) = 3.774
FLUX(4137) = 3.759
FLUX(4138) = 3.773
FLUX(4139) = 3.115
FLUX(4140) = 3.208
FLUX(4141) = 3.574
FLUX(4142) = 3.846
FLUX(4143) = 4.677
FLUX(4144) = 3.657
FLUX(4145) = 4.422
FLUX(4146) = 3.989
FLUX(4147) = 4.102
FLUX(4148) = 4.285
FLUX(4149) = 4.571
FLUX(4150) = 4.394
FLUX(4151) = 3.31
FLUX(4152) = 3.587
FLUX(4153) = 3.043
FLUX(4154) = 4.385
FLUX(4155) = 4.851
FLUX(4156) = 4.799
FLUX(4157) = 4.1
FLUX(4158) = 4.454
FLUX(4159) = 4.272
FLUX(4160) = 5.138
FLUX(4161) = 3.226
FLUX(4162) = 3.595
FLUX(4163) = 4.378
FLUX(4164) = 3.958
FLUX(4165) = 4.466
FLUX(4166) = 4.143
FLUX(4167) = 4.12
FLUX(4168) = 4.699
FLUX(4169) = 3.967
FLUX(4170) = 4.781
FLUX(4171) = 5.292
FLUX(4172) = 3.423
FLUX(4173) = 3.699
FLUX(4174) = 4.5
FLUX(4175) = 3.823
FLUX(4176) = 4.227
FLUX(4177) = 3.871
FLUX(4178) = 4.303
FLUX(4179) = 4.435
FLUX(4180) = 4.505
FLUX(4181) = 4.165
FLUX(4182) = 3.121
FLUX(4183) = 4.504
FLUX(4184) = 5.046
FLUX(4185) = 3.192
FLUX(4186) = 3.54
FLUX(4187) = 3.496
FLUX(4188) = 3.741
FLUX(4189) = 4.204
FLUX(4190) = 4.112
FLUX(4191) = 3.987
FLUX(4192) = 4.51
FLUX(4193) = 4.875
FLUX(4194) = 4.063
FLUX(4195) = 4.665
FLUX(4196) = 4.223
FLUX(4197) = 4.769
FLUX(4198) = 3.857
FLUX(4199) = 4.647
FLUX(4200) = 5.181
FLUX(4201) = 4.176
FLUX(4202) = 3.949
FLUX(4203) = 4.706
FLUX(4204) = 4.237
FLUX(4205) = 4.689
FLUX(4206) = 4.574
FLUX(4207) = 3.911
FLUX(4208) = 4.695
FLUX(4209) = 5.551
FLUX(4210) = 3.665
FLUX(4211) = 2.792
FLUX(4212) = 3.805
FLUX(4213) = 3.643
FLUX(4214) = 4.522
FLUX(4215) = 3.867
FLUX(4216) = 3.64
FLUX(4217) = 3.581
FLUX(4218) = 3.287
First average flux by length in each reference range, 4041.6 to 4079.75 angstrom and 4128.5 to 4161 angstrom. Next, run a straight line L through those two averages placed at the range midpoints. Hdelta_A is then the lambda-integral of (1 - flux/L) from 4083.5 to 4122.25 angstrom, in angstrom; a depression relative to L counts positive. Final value 2.77 angstrom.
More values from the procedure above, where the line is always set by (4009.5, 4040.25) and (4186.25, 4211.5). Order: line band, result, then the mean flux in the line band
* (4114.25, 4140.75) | 2.1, 3.97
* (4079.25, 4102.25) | 2.4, 3.87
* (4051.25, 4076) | -0.4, 4.39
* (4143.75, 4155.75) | 0.6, 4.07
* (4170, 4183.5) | 0.4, 4.17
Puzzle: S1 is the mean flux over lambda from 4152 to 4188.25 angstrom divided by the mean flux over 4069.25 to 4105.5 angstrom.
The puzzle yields 1.0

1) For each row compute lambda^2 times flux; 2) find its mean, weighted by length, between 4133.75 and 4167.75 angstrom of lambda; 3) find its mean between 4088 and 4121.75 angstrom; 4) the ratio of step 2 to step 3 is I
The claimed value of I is 1.1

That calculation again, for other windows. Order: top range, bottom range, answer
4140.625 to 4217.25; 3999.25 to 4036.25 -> 1.02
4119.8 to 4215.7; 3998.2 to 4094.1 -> 1.02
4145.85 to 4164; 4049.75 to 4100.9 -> 1.05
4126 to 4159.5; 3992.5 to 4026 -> 0.97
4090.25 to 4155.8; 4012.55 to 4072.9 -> 0.94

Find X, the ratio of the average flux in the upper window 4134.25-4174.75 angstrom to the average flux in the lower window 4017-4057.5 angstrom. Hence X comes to 0.95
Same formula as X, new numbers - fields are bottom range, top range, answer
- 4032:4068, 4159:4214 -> 0.98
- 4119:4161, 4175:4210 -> 1.06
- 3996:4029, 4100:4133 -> 0.91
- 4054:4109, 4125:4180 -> 1.01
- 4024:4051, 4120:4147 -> 0.95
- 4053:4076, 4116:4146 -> 0.91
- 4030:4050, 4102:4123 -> 0.93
